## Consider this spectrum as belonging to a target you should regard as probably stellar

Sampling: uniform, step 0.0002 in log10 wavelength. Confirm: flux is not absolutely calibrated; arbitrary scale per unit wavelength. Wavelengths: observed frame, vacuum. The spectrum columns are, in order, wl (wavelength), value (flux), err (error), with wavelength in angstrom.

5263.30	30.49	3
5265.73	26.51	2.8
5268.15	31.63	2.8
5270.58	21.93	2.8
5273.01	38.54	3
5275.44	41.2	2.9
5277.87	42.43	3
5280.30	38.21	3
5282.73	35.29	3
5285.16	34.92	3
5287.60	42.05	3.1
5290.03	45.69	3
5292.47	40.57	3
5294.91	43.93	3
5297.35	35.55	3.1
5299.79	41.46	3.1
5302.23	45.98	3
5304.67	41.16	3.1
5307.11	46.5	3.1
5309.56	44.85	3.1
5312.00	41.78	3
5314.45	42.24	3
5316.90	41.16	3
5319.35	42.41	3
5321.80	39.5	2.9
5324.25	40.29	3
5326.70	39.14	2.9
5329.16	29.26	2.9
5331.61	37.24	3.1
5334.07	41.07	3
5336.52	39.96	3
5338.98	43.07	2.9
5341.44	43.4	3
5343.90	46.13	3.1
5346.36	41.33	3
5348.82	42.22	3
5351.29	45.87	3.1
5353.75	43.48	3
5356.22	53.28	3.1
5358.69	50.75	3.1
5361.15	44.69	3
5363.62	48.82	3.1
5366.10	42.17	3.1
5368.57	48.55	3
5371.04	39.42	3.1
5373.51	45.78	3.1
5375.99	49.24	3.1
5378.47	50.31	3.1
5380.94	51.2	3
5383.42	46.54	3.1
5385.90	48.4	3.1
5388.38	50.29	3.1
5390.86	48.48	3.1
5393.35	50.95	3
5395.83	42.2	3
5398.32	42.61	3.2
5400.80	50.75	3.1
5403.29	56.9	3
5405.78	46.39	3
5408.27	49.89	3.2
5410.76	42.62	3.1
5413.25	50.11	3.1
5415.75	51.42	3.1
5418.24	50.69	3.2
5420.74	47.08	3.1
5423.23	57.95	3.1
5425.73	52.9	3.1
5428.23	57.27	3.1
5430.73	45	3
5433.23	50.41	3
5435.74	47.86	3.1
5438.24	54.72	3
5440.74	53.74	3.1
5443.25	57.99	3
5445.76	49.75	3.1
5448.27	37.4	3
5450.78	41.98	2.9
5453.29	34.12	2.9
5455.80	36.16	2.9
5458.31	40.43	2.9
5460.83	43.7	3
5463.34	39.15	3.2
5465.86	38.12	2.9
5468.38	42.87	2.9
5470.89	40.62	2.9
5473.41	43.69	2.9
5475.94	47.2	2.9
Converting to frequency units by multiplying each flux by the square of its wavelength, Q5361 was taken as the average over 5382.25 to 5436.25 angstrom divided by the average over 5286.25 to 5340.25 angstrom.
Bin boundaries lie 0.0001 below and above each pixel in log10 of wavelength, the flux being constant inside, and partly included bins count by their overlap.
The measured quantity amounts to 1.2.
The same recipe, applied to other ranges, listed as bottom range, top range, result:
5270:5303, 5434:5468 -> 1.19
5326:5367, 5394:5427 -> 1.17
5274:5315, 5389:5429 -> 1.26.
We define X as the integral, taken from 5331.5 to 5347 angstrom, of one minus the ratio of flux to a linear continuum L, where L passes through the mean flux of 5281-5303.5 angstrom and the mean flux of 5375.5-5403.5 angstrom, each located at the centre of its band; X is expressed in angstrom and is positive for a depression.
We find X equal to 0.8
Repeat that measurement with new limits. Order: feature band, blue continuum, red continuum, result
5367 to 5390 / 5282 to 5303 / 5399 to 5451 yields -0.41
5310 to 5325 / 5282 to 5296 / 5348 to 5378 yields 0.46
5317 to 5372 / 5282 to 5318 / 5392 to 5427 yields 2.51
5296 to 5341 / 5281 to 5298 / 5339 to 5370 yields 1.74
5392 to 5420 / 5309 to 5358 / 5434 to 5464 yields -3.03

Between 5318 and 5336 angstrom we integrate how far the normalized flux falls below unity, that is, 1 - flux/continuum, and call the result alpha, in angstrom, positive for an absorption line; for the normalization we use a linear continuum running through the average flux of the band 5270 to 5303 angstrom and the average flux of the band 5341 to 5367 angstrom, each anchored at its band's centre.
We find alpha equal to 2.0 angstrom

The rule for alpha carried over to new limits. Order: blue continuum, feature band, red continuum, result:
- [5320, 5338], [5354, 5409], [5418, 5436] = -3.38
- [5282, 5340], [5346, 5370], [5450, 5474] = -3.44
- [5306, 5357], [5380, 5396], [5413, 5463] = -1.27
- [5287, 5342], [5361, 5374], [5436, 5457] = -0.55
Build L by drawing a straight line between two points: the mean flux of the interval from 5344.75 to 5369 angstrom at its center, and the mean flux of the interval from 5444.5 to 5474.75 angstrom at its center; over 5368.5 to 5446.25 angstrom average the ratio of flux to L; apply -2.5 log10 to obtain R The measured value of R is -0.15 mag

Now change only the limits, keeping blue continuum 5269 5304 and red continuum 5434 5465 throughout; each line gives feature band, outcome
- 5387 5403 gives -0.126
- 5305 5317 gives -0.089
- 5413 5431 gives -0.186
